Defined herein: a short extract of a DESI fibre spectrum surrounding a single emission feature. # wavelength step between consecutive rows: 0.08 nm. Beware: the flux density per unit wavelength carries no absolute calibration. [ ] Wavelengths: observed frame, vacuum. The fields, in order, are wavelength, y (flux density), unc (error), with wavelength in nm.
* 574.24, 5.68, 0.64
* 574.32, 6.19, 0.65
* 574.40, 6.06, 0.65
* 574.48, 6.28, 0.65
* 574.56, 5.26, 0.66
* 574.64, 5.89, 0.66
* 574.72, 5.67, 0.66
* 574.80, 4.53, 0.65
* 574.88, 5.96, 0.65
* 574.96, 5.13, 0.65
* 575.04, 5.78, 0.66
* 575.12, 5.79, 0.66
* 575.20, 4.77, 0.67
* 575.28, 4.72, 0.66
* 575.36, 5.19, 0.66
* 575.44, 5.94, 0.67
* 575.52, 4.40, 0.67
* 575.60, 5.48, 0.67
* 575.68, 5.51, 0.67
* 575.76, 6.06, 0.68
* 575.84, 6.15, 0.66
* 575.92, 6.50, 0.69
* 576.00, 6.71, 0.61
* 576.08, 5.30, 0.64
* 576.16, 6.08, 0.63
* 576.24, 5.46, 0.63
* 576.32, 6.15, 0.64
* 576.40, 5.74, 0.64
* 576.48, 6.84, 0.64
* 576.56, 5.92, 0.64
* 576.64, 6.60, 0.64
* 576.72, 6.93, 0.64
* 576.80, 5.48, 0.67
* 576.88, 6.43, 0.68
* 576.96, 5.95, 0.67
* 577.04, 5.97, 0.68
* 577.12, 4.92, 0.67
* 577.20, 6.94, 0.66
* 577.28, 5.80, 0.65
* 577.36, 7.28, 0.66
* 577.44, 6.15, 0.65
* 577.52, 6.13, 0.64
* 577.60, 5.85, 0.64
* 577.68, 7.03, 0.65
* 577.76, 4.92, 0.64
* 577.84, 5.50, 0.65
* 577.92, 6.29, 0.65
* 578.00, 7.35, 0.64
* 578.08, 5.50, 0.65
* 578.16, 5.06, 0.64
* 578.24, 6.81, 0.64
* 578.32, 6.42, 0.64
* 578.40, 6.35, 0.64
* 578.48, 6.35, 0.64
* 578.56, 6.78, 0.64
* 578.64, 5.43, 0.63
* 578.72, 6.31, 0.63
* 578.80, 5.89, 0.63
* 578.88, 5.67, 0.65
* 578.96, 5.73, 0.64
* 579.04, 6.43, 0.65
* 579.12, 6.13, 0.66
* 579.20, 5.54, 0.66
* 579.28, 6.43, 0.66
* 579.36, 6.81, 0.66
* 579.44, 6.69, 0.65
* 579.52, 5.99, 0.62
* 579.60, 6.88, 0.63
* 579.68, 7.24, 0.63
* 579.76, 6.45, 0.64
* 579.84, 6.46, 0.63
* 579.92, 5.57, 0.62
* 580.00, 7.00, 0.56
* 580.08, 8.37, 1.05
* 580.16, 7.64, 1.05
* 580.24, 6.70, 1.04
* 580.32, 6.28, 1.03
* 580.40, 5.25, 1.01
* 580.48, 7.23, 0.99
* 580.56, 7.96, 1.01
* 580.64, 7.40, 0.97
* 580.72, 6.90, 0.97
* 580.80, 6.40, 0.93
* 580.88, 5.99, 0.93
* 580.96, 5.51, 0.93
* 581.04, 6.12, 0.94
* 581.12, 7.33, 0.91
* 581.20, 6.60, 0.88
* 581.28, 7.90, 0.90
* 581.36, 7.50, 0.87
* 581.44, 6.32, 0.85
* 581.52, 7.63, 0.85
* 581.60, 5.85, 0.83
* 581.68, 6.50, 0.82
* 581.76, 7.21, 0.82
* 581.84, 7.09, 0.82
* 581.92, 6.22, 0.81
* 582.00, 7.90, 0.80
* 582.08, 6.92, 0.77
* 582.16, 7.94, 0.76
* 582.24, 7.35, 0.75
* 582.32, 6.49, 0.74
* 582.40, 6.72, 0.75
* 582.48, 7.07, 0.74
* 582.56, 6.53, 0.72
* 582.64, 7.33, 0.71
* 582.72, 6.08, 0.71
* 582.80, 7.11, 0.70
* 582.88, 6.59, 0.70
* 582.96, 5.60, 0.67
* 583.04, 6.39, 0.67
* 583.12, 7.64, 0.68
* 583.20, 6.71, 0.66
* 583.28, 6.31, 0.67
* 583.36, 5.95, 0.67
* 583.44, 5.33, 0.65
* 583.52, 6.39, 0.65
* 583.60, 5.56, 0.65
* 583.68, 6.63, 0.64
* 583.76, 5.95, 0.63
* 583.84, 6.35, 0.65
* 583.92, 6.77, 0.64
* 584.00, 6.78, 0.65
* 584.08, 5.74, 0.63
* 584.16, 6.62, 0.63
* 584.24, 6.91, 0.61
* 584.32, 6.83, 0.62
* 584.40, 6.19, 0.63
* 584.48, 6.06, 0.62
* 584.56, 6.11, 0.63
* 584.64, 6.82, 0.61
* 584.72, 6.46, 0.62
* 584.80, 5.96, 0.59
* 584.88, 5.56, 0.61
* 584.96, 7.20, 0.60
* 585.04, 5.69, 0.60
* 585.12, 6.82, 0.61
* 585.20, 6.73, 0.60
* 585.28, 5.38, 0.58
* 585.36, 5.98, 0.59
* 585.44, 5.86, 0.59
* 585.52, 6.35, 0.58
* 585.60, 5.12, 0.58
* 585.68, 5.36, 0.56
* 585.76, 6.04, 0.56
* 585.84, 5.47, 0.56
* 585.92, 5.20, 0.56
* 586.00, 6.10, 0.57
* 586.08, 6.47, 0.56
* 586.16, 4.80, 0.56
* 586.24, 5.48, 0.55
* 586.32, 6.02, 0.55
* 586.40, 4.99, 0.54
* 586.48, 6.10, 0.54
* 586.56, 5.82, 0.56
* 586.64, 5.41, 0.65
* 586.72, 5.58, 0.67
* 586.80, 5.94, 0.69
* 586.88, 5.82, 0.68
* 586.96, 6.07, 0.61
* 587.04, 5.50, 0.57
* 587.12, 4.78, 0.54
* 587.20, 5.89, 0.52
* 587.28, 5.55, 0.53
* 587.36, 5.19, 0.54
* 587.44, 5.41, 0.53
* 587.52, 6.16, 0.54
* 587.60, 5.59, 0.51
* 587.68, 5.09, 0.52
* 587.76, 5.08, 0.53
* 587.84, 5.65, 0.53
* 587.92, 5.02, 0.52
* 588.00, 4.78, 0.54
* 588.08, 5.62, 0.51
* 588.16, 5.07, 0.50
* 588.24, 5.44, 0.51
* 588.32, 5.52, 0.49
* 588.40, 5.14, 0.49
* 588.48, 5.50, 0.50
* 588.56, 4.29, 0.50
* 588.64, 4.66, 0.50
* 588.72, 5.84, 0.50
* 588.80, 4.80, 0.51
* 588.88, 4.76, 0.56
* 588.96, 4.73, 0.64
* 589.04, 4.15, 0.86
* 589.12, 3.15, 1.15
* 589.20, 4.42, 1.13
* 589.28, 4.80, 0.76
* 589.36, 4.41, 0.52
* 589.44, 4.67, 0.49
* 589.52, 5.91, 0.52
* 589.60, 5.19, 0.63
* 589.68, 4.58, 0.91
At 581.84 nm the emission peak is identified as C III] 1909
